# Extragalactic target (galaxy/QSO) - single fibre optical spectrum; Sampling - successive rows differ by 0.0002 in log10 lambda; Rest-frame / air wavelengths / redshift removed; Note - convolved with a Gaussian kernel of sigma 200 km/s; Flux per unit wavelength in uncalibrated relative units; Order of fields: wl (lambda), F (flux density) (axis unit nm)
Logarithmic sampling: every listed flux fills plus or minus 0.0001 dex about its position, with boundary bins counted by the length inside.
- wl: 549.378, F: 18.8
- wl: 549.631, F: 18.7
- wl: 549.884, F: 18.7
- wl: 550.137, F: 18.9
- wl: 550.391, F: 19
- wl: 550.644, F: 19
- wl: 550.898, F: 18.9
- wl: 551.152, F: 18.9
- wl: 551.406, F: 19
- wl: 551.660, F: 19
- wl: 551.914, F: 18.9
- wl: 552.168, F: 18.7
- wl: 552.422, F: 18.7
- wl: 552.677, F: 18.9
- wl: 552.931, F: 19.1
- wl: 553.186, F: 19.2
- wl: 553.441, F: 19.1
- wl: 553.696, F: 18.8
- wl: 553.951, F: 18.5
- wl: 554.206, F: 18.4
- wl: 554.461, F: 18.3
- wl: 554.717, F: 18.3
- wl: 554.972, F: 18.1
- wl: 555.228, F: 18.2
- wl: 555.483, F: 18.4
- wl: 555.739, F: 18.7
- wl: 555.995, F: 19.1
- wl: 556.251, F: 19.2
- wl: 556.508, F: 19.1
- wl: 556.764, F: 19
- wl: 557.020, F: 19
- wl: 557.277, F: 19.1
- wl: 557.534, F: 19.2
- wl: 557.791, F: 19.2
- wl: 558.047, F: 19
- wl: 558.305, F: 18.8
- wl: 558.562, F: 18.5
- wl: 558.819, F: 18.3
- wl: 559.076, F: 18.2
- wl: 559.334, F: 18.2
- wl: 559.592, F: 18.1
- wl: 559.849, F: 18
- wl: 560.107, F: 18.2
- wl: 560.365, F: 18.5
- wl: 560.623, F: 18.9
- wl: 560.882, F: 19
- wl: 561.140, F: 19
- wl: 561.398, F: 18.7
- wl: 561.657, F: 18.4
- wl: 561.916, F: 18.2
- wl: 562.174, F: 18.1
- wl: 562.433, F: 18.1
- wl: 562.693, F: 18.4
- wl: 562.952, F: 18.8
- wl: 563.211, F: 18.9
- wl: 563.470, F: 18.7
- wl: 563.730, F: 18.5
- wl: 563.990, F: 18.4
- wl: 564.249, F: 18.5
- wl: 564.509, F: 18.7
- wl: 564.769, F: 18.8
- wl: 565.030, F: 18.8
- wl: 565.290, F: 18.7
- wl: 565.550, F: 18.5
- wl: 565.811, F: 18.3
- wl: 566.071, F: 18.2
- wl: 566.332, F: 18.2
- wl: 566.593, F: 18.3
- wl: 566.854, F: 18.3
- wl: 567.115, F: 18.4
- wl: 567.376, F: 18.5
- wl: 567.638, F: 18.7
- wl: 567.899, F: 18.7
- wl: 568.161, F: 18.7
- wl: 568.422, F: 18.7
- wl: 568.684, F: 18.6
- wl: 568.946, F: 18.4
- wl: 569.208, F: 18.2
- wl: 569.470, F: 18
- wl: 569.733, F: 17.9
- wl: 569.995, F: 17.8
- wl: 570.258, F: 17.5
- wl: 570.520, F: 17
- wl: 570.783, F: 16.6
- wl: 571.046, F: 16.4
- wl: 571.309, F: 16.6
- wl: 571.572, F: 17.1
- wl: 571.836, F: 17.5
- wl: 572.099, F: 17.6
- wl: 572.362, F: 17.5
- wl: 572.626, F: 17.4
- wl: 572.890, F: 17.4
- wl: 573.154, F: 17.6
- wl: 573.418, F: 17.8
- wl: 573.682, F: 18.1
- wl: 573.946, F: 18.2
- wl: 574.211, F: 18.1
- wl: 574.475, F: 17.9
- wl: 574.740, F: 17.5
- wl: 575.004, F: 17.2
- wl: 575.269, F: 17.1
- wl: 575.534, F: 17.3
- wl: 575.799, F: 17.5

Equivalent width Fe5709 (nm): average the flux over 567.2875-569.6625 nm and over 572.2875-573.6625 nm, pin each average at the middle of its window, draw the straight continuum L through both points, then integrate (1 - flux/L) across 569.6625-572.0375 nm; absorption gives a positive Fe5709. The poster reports 0.11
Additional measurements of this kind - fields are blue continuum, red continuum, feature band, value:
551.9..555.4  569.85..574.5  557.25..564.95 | -0.17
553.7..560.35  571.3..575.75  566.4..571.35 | -0.04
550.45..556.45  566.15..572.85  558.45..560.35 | 0.02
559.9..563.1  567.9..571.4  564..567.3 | -0.06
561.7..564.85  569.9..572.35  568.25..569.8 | -0.07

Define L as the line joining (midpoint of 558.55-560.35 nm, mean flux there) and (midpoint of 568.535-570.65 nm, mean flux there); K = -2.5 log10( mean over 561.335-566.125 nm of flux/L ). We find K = -0.02 mag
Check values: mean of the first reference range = 18.2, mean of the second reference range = 17.9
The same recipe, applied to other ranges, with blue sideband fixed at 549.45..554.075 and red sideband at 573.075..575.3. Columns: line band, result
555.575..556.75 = -0.02 mag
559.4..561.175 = 0.00 mag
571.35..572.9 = 0.03 mag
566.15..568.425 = -0.02 mag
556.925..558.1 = -0.03 mag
